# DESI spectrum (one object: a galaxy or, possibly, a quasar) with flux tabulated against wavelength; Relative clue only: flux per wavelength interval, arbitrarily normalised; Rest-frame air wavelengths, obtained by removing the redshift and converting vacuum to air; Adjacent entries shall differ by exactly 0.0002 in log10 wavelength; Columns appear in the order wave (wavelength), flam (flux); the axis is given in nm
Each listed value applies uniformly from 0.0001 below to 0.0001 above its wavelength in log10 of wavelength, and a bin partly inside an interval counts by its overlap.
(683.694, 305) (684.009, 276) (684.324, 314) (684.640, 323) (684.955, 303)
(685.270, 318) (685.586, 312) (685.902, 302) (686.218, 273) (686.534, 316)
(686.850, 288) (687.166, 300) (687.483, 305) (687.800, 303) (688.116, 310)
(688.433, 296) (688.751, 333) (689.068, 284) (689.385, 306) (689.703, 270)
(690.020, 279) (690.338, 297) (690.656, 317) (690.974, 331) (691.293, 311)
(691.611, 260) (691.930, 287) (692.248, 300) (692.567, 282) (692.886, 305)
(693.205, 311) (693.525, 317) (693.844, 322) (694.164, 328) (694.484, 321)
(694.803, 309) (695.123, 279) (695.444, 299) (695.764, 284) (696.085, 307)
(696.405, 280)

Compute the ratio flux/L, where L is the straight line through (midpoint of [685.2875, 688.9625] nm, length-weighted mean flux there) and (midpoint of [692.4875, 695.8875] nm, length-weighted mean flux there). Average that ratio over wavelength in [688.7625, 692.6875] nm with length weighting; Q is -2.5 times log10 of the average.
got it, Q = 0.03 mag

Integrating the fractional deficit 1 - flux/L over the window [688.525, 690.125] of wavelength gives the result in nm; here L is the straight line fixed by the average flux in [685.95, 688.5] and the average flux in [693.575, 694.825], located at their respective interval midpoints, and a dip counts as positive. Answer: 0.06 nm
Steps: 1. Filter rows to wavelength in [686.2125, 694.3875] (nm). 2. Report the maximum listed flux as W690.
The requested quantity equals 333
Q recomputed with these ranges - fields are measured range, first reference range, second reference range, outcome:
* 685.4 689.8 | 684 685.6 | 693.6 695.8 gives 0.03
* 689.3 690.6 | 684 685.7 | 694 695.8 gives 0.07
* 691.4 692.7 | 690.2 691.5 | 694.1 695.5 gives 0.10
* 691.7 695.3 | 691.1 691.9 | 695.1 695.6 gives -0.06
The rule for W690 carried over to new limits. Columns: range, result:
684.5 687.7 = 323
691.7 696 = 328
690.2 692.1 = 331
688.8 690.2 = 306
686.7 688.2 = 310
